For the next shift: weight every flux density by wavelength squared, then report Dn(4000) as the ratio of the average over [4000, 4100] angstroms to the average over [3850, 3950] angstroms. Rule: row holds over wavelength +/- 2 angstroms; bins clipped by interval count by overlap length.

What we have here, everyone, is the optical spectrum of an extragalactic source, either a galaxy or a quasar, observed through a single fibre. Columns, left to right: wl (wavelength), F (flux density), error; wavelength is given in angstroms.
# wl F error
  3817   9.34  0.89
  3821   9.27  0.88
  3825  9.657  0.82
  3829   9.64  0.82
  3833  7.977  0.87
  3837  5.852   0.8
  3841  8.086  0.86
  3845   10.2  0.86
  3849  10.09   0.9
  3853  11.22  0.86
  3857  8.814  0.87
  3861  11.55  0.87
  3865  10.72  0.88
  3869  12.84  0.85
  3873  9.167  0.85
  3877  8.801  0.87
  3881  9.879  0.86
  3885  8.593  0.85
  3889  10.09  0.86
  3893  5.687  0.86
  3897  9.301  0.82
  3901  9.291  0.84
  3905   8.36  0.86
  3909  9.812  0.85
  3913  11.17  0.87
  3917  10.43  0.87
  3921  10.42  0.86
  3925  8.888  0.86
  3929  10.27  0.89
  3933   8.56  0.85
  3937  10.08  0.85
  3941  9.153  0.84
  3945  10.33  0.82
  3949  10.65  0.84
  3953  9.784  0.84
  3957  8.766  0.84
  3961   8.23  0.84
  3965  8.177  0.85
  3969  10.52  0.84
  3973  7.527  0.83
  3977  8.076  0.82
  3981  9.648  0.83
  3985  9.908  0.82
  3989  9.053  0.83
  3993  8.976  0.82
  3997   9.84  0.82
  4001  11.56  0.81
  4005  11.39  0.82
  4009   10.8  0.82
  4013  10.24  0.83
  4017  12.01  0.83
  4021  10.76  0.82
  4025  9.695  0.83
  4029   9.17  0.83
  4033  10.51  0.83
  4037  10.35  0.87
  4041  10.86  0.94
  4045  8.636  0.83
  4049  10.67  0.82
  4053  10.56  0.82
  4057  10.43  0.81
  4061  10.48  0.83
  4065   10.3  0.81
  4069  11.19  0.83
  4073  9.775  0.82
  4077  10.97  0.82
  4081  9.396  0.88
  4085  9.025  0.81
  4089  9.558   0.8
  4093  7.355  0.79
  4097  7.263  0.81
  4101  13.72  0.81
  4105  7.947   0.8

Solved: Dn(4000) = 1.1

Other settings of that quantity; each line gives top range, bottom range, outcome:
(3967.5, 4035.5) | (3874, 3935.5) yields 1.13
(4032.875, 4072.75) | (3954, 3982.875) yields 1.24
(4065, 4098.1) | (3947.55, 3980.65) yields 1.11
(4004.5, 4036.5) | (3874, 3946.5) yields 1.18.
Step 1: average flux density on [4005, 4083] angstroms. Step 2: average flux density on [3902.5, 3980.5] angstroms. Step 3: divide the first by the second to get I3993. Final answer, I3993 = 1.10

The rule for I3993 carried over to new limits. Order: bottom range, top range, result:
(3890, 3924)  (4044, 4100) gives 1.05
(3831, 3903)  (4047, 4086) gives 1.10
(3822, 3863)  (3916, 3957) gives 1.05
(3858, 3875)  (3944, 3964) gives 0.86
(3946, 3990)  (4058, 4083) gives 1.13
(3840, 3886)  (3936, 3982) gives 0.92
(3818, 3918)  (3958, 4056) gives 1.05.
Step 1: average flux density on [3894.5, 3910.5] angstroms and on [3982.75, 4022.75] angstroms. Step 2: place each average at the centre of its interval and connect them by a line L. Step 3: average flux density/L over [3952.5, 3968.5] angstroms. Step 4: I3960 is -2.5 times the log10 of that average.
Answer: 0.12 mag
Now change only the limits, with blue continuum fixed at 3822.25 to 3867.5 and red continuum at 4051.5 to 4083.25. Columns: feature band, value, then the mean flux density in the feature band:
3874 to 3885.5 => 0.05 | 9.16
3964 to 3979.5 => 0.16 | 8.64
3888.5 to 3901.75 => 0.16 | 8.36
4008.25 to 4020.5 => -0.09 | 11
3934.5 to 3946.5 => 0.01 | 9.78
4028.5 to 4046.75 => 0.03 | 9.98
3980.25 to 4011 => -0.01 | 10.2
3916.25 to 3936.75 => 0.01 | 9.7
